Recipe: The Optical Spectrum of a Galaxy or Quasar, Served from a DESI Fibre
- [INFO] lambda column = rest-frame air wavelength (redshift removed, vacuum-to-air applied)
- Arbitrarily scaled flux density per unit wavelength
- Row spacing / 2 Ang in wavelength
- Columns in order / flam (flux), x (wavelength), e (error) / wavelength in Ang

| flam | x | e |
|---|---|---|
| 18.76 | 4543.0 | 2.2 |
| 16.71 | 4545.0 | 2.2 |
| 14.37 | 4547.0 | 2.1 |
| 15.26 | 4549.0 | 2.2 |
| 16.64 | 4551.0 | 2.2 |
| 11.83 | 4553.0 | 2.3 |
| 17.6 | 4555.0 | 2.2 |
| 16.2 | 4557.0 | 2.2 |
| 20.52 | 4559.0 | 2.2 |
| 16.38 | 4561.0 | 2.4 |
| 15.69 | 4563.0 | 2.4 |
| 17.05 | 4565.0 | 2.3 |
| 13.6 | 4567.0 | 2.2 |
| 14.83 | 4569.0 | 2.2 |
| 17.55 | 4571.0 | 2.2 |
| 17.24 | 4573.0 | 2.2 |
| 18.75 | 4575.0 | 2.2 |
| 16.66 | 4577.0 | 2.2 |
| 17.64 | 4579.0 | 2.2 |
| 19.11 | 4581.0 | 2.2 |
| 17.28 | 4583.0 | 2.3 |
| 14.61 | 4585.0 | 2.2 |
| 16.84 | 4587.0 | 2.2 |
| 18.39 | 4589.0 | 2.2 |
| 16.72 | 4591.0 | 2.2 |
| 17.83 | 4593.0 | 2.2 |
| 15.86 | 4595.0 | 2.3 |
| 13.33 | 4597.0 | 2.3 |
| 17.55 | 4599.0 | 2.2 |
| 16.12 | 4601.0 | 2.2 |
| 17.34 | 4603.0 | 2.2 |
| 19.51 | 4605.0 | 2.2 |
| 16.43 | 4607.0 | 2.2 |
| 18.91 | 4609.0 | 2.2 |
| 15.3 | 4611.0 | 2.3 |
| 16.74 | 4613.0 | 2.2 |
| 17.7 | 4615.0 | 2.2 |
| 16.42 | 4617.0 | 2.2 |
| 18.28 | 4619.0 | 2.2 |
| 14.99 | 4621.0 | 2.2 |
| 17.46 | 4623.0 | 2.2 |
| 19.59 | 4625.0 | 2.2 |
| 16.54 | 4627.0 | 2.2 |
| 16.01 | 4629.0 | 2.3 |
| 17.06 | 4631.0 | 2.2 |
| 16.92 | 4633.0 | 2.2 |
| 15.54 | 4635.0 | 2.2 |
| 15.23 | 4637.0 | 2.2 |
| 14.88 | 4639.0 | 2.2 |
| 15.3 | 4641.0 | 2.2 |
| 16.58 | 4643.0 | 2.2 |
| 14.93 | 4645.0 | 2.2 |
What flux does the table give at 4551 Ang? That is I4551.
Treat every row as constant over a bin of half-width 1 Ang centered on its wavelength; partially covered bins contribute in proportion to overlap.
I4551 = 16.64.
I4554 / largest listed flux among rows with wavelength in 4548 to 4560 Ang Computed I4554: 20.52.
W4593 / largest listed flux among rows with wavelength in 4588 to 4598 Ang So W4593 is 18.39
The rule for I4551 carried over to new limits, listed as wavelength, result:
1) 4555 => 17.6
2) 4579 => 17.64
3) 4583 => 17.28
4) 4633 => 16.92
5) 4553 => 11.83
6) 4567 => 13.6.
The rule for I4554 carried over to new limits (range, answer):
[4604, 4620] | 19.51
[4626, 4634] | 17.06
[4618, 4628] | 19.59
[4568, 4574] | 17.55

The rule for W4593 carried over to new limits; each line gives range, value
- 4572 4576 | 18.75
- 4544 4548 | 16.71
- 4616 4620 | 18.28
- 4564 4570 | 17.05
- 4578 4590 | 19.11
